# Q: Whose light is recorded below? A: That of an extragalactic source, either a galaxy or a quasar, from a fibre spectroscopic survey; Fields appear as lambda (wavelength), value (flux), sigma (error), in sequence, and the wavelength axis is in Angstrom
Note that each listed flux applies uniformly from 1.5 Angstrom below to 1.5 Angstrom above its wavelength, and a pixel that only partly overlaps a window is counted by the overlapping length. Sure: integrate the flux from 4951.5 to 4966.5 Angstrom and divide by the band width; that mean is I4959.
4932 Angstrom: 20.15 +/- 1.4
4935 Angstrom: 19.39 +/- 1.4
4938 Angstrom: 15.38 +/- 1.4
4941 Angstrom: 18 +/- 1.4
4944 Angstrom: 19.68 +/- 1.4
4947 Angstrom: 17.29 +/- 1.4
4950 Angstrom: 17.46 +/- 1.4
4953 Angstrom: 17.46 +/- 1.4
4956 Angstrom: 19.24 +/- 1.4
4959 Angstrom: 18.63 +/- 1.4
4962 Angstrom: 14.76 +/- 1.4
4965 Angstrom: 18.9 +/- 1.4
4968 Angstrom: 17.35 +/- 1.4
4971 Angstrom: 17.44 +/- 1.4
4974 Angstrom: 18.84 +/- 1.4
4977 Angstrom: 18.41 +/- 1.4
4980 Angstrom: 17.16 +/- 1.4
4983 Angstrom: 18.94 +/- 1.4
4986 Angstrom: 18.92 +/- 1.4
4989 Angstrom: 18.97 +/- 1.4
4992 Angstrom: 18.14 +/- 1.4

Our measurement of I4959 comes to 17.8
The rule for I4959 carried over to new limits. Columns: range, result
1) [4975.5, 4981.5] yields 17.8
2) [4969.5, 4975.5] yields 18.1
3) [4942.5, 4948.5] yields 18.5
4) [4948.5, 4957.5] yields 18.1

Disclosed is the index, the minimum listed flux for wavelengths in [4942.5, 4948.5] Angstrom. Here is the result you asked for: 17.29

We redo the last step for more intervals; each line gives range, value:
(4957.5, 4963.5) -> 14.76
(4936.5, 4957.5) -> 15.38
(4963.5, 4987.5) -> 17.16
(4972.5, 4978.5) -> 18.41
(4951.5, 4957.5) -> 17.46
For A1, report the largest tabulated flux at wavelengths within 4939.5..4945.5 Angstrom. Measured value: 19.68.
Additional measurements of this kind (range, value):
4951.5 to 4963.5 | 19.24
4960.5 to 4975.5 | 18.9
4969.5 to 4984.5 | 18.94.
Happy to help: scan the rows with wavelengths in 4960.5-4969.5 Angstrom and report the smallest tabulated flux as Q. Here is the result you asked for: 14.76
